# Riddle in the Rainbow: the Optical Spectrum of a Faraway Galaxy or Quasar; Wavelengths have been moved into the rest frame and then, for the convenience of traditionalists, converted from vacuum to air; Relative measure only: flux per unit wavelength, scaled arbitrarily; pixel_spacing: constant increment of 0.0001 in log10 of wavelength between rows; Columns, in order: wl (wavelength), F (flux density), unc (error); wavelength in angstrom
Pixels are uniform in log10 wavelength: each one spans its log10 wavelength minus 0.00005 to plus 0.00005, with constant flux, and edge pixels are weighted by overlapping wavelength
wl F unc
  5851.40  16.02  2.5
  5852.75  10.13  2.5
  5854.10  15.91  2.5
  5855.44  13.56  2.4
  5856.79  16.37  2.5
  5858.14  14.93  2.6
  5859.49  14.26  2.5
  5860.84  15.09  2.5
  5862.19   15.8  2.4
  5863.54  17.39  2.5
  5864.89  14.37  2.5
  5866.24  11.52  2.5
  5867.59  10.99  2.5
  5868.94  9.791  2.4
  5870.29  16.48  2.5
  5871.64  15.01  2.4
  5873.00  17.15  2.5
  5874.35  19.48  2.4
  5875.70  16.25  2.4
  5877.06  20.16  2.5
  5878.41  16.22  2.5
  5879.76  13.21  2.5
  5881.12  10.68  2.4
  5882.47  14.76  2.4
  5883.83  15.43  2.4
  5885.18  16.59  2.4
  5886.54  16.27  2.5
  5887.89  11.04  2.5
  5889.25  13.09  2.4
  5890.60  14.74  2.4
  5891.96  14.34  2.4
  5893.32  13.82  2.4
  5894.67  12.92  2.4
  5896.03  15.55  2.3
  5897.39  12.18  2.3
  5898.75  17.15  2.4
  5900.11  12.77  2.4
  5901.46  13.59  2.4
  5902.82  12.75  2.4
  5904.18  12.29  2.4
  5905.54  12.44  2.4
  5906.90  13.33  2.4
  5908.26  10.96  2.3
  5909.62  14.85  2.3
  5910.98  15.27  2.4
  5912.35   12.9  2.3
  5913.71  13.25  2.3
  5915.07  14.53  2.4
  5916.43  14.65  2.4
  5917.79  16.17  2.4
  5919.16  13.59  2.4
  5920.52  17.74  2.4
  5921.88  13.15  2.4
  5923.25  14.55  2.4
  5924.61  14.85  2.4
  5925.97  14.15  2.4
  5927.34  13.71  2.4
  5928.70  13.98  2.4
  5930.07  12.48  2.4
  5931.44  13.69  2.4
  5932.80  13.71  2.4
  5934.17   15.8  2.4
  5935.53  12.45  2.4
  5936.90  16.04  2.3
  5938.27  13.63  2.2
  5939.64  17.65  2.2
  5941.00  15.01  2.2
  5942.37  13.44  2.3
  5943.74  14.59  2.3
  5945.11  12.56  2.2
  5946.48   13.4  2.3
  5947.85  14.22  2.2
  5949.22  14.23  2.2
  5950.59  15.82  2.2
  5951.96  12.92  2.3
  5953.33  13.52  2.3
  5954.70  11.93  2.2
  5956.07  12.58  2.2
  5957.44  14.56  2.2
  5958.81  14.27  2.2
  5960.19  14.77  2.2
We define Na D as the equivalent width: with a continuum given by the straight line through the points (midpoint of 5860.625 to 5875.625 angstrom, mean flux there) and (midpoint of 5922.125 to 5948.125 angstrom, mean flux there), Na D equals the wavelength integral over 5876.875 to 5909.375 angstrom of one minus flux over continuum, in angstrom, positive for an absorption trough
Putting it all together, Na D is 1.5 angstrom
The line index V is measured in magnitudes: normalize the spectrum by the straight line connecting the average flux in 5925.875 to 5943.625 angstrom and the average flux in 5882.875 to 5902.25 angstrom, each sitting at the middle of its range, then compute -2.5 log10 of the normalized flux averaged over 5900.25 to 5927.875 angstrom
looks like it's 0.03 mag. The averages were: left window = 14.2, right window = 14.3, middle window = 13.9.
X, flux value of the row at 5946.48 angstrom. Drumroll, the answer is 13.4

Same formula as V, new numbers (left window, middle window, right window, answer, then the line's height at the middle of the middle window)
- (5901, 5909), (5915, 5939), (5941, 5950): -0.09 mag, 13.3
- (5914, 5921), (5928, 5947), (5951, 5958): -0.01 mag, 14.1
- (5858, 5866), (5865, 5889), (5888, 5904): -0.02 mag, 14.5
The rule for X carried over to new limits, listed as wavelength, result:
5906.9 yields 13.33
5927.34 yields 13.71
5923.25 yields 14.55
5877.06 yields 20.16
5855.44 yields 13.56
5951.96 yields 12.92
